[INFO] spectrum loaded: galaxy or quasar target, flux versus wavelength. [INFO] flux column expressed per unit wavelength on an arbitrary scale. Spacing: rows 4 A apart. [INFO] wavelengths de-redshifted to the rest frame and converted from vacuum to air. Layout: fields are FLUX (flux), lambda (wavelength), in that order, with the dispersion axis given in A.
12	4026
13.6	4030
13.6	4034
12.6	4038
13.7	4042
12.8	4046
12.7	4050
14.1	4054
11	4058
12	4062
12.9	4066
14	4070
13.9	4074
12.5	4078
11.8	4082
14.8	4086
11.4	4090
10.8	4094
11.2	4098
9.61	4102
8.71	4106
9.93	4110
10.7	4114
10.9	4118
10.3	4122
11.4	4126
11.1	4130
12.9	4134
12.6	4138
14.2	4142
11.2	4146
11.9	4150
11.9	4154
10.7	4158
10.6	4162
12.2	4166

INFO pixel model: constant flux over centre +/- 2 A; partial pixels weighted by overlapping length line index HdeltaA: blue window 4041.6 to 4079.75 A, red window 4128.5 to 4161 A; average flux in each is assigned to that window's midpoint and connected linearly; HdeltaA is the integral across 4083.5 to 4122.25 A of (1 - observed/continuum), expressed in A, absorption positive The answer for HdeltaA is 5.0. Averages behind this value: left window 12.9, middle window 10.9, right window 12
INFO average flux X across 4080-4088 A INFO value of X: 13.3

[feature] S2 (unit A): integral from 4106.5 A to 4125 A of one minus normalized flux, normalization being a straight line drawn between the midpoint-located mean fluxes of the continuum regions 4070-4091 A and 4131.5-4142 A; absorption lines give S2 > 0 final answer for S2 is 3.7 A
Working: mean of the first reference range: 13.1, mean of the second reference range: 12.9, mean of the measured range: 10.4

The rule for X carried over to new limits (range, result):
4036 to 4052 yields 13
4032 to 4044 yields 13.3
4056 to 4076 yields 12.8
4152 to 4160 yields 11.3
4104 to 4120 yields 10.1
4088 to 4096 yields 11.1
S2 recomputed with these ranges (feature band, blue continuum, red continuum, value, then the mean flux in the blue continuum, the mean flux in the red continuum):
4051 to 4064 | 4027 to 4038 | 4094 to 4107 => -0.3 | 13.3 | 10.1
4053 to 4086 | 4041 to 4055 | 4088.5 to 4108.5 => -2.5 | 13.2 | 10.3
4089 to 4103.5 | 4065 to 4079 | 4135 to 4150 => 2.6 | 13.4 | 12.6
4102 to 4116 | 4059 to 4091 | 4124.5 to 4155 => 3.1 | 12.9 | 12.2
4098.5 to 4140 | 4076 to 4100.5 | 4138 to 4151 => 5.0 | 12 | 12.5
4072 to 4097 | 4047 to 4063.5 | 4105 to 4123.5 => -2.5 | 12.5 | 10.2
